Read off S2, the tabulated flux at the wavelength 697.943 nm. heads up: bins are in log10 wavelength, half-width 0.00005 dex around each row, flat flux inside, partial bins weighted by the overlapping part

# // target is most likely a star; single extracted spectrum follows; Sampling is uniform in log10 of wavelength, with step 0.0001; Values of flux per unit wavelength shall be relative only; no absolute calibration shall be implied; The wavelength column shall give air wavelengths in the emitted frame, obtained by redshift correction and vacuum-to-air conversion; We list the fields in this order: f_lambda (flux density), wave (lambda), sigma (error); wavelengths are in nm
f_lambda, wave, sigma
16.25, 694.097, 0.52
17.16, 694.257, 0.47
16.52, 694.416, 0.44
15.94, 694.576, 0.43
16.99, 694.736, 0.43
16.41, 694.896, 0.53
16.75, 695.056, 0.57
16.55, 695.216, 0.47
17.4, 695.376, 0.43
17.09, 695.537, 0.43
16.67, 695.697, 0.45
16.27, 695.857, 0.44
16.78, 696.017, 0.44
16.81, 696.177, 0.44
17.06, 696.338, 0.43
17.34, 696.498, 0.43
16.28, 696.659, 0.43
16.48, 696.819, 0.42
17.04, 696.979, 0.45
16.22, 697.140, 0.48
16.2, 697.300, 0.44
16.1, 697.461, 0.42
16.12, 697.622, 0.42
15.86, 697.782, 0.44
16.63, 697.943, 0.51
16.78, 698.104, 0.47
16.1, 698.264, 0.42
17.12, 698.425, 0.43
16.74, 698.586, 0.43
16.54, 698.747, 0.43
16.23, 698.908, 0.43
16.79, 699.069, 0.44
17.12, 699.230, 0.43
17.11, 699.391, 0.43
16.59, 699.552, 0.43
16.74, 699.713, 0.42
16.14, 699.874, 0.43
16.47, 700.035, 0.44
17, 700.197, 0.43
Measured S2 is 16.63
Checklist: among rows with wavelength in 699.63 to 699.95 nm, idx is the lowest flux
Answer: 16.14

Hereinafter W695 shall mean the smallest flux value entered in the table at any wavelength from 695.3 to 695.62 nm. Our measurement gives 17.09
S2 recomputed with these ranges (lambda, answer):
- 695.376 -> 17.4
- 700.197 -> 17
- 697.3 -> 16.2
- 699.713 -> 16.74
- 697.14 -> 16.22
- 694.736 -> 16.99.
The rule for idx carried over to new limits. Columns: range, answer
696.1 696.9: 16.28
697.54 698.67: 15.86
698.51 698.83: 16.54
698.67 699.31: 16.23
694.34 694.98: 15.94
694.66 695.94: 16.27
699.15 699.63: 16.59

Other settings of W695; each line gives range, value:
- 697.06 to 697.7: 16.1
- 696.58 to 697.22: 16.22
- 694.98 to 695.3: 16.55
